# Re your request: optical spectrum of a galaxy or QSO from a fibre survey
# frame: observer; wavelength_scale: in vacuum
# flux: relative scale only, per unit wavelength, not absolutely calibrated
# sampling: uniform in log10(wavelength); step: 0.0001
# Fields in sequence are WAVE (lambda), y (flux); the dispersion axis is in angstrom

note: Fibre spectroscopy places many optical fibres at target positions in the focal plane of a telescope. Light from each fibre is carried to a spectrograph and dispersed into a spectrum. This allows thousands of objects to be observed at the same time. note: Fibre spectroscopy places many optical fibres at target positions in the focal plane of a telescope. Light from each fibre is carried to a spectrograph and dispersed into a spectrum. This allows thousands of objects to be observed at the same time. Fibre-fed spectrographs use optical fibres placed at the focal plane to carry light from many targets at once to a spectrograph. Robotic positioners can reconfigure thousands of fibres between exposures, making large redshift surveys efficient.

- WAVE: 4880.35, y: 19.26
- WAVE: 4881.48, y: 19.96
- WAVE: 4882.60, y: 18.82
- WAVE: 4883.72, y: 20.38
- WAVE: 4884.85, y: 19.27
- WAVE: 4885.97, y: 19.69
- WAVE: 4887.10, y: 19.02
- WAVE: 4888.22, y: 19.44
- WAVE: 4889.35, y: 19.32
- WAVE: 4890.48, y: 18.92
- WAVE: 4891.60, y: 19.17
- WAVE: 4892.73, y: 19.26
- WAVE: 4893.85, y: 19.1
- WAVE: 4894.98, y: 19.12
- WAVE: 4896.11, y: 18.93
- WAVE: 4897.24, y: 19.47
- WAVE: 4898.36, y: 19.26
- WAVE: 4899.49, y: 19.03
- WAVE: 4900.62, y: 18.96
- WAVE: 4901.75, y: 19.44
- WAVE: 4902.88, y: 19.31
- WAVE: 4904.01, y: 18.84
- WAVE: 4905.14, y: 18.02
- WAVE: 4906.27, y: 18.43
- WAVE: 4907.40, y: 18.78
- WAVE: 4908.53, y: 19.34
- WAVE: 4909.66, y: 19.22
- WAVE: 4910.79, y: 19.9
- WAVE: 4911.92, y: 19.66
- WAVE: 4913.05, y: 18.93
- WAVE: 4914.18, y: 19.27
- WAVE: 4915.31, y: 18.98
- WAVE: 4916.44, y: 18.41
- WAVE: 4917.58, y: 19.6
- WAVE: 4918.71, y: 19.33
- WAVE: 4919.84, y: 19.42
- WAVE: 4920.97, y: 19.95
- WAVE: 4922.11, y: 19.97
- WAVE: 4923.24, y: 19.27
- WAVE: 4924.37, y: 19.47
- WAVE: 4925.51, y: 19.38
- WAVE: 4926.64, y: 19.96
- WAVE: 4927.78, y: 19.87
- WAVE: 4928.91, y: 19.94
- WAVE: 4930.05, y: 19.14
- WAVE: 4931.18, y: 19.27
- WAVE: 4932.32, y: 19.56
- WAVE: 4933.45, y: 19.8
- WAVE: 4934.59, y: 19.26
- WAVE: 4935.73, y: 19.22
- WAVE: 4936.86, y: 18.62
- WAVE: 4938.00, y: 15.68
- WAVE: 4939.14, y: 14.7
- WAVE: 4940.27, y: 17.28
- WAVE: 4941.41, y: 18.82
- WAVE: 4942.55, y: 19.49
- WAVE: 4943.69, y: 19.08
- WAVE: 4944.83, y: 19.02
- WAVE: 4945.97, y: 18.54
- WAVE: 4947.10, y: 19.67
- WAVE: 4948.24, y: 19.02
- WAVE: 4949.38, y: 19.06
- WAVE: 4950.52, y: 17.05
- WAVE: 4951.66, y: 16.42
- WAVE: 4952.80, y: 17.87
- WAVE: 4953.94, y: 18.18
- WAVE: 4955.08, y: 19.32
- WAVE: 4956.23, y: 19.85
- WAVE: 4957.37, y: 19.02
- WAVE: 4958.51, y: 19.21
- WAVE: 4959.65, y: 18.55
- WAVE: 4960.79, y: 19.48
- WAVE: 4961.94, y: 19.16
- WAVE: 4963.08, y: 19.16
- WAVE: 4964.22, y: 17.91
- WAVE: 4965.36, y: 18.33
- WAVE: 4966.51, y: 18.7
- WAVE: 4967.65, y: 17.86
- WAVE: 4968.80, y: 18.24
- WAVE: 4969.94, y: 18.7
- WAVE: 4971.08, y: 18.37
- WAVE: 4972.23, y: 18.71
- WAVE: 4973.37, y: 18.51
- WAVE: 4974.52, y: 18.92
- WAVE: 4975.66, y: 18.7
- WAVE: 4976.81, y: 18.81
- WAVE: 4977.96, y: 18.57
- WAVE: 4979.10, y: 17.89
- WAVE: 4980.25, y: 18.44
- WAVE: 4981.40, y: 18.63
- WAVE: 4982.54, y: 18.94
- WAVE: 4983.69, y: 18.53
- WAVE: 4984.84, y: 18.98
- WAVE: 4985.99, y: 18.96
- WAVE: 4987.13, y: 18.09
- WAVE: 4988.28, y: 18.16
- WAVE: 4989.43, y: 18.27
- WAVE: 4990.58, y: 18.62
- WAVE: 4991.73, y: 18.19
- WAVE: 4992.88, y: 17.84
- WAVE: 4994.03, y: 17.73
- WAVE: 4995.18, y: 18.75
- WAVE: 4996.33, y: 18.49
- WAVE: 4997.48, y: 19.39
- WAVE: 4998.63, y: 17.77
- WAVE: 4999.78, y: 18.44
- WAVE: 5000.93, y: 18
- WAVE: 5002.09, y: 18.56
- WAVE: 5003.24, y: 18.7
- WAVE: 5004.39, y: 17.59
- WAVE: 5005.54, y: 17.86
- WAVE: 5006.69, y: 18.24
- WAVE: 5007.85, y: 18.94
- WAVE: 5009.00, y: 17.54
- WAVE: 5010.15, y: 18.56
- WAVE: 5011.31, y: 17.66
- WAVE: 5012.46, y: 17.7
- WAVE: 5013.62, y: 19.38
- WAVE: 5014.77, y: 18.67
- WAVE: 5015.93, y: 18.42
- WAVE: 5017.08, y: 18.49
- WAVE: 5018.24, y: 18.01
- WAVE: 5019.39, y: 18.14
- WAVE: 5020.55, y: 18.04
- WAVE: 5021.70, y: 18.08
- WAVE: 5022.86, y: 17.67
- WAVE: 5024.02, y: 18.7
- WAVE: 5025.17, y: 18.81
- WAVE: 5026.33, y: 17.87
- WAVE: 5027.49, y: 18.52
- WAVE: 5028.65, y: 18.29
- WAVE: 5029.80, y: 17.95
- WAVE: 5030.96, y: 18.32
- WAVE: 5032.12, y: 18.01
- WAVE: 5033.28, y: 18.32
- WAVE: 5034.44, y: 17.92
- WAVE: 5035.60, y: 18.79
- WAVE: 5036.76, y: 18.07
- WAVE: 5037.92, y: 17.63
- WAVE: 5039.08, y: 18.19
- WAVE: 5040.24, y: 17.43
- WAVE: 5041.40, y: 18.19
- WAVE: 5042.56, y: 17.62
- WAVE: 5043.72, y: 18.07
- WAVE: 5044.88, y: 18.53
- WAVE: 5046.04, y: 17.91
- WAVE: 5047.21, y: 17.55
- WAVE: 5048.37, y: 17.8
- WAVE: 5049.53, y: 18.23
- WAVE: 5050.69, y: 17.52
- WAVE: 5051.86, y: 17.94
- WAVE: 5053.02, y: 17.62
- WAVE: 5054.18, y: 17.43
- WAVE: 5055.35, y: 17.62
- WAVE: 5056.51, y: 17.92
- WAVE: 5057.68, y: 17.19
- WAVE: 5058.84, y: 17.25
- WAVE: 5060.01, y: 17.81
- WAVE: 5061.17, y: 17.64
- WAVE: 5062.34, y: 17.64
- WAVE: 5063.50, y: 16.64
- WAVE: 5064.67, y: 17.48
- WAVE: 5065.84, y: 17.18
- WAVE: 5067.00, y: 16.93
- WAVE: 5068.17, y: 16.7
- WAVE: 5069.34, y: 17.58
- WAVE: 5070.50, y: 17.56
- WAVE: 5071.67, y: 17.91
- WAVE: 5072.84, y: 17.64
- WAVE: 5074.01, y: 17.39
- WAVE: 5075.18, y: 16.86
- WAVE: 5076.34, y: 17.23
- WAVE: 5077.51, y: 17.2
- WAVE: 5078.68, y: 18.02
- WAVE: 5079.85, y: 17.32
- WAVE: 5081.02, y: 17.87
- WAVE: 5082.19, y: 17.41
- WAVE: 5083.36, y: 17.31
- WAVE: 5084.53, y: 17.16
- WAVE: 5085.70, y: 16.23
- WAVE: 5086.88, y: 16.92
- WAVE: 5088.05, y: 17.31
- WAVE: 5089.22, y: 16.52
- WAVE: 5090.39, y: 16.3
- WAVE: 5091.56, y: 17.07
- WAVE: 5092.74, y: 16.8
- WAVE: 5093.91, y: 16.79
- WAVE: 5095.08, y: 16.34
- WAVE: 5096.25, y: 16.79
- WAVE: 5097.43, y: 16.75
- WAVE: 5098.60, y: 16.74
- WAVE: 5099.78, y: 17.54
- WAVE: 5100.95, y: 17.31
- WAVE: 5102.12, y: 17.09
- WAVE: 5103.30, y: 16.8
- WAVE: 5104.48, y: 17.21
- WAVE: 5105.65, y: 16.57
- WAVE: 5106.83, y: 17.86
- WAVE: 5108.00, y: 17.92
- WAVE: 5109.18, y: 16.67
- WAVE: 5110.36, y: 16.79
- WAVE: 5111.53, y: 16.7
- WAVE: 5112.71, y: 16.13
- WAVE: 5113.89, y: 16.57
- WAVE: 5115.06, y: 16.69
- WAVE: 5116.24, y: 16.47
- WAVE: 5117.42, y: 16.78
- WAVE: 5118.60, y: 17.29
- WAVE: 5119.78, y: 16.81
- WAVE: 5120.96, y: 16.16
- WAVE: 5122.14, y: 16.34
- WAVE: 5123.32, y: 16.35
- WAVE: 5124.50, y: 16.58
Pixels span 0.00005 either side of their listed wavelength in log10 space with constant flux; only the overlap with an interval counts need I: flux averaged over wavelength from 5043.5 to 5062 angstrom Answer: 17.7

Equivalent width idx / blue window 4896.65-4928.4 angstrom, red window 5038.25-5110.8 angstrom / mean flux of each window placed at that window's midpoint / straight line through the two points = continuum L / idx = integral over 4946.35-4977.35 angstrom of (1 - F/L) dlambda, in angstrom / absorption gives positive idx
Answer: 0.1 angstrom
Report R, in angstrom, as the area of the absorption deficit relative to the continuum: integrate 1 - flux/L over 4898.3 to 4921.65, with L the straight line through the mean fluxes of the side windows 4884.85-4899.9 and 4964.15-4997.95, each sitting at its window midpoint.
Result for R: -0.1 angstrom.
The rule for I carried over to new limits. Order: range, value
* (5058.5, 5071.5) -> 17.3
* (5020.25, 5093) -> 17.6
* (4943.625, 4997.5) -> 18.6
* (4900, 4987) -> 18.8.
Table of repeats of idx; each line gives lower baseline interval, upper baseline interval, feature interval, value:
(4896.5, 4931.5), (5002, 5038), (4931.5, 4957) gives 0.7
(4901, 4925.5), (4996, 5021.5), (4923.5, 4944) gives 0.2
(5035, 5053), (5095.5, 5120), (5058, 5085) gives 0.2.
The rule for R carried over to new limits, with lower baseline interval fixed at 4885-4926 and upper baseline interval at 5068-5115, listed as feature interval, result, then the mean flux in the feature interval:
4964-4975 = 0.0 angstrom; 18.4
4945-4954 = 0.2 angstrom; 18.3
